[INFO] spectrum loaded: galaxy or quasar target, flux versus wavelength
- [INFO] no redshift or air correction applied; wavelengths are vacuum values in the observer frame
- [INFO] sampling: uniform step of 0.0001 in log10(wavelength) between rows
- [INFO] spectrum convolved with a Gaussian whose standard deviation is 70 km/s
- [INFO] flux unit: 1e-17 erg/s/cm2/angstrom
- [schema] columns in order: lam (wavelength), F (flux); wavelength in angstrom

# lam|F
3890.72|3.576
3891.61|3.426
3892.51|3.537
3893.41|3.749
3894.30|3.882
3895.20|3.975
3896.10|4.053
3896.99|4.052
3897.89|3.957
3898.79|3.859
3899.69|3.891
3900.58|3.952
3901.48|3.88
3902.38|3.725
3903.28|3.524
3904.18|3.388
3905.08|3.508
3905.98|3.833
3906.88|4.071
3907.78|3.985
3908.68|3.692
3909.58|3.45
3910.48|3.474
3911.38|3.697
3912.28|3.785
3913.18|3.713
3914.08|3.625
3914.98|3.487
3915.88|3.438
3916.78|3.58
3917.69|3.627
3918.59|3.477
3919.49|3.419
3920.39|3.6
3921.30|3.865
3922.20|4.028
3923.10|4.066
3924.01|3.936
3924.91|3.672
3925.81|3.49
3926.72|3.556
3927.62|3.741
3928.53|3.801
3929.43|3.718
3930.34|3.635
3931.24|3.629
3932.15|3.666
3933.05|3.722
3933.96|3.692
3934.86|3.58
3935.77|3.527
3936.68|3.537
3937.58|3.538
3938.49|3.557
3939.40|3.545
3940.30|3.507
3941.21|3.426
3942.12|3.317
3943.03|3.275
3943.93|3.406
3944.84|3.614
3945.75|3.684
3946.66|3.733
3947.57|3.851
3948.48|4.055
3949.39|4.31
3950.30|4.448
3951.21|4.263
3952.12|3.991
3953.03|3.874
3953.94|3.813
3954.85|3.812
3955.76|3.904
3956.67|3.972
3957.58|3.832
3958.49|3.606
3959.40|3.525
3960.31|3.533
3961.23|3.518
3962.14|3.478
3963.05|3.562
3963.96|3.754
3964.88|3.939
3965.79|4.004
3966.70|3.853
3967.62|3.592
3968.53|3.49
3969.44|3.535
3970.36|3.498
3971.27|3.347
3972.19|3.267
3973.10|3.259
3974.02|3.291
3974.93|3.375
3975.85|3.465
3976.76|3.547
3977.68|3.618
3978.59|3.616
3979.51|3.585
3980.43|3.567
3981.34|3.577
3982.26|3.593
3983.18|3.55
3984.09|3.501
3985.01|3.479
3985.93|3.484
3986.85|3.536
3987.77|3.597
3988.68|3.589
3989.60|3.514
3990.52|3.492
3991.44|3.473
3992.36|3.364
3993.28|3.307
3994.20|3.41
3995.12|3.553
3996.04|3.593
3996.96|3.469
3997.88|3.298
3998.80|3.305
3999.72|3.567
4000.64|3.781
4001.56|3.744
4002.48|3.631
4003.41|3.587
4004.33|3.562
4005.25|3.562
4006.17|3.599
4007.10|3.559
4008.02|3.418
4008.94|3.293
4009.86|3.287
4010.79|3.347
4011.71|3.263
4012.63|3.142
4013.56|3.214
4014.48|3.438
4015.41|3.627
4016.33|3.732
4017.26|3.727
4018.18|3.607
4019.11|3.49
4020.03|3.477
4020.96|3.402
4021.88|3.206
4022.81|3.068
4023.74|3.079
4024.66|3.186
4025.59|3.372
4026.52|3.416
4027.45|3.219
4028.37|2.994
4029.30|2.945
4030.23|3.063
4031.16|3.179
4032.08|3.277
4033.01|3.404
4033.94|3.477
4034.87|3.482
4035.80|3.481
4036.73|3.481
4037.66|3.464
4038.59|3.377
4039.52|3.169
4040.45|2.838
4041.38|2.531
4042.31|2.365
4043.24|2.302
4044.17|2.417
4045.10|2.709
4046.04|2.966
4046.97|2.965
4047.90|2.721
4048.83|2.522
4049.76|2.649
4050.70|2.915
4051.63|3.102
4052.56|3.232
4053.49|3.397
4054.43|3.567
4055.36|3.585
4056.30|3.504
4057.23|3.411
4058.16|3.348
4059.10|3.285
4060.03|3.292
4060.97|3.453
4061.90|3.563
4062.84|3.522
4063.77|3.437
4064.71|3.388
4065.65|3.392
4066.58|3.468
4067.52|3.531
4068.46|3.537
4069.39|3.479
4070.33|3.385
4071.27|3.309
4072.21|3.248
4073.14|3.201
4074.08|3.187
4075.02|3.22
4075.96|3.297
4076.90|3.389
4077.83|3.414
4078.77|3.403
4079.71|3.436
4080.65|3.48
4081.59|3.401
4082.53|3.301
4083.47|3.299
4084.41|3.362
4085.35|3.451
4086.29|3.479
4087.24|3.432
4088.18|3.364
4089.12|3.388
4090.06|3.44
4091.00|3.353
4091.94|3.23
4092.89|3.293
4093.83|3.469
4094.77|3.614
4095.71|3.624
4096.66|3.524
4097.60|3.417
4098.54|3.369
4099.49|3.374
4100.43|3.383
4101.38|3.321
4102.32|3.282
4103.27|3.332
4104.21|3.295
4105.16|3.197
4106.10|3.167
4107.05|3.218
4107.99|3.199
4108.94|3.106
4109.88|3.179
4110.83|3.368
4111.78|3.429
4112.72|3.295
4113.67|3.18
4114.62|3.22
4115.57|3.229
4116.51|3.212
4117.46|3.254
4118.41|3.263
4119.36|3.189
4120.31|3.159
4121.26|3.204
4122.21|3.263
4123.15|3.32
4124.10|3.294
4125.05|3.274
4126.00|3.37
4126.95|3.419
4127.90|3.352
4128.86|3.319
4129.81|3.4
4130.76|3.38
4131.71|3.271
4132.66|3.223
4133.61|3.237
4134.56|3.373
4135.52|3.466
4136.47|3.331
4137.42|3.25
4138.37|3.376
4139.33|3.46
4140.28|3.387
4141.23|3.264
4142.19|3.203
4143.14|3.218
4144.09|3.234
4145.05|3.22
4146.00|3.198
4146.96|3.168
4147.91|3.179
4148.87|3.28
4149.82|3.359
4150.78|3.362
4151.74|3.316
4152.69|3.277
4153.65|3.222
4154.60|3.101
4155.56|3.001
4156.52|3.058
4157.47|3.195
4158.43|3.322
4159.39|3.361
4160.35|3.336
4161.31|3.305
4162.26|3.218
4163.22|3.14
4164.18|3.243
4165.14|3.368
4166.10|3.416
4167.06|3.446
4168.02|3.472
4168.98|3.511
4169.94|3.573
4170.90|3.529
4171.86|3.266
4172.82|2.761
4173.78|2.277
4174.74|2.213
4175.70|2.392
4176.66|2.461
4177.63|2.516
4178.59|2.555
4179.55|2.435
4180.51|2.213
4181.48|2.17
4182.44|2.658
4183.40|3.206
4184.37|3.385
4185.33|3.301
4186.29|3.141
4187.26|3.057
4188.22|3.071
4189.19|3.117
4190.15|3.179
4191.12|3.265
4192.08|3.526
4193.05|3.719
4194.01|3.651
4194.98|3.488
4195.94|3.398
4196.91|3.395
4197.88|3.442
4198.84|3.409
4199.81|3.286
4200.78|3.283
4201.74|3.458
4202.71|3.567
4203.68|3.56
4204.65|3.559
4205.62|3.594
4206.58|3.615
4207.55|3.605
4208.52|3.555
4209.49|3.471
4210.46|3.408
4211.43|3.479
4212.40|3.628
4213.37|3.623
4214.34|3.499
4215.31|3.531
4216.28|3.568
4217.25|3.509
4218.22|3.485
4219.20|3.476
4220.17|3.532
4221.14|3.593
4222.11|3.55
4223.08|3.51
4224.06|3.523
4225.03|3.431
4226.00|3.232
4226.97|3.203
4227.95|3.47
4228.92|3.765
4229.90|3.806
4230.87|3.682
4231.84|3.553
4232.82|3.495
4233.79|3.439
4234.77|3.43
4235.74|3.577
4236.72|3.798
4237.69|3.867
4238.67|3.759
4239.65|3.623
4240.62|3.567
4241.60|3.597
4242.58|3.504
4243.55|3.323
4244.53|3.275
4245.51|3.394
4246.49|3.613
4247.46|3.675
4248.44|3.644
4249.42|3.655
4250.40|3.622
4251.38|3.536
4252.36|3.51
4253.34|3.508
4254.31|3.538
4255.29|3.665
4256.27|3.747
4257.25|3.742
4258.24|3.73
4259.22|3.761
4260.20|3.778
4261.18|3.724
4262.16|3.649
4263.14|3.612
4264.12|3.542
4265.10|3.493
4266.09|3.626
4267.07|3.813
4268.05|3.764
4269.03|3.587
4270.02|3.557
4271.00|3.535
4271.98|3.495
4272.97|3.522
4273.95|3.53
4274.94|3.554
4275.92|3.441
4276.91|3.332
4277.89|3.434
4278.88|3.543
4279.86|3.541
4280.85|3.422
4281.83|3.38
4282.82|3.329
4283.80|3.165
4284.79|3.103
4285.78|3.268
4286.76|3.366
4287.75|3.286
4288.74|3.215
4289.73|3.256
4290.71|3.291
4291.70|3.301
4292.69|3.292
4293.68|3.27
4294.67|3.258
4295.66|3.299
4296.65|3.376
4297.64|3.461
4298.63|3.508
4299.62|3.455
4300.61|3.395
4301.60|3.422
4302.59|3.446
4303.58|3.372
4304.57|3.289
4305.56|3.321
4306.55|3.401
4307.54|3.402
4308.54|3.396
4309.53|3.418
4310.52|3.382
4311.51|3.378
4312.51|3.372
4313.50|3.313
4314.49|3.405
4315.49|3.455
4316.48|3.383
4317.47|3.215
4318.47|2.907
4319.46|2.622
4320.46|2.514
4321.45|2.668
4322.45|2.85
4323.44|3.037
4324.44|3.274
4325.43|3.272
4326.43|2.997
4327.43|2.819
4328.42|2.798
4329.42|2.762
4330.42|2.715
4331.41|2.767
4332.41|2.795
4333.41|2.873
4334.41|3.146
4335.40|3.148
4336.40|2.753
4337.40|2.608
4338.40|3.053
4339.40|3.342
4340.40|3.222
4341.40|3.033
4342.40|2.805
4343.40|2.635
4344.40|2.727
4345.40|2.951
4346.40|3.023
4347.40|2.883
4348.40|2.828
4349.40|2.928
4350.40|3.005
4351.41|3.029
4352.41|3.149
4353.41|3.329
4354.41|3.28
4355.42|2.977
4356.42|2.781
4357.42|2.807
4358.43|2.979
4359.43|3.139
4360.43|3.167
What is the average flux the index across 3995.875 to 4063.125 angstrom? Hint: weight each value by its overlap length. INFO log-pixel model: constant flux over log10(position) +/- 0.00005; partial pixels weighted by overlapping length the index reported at 3.27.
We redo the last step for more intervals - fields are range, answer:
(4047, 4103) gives 3.34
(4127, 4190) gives 3.14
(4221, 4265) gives 3.58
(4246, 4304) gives 3.49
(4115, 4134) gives 3.28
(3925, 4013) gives 3.59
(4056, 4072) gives 3.43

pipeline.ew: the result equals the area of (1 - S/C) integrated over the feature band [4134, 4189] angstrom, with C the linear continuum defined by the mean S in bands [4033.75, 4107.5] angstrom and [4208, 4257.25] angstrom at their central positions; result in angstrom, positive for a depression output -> 5.0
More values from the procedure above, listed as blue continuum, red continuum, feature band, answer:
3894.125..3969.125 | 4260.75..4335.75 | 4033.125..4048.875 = 2.7 angstrom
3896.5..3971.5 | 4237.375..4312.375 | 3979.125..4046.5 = 5.7 angstrom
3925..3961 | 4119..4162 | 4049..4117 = 1.2 angstrom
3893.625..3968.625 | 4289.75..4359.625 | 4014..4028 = 0.7 angstrom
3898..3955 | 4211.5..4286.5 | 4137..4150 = 1.2 angstrom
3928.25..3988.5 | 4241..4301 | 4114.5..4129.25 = 1.2 angstrom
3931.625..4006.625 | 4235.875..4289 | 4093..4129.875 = 2.8 angstrom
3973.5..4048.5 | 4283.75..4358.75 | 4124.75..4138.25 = -0.3 angstrom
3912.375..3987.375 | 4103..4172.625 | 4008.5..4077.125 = 4.4 angstrom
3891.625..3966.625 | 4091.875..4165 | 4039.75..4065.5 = 2.8 angstrom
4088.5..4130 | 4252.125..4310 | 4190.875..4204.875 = -0.3 angstrom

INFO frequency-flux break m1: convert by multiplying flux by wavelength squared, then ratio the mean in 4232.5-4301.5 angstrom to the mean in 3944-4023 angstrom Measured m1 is 1.1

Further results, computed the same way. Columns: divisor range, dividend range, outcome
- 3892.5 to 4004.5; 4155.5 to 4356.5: 1.05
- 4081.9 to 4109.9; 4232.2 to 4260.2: 1.15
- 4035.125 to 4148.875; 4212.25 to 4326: 1.15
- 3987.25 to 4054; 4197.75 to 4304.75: 1.20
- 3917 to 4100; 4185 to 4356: 1.10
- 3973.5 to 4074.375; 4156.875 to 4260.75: 1.11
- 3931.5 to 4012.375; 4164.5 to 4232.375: 1.03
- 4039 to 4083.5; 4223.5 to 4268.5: 1.23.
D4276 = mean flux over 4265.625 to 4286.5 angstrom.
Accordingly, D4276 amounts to 3.47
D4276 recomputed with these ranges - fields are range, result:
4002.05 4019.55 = 3.48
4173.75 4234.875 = 3.3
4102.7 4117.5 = 3.24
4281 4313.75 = 3.34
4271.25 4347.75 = 3.19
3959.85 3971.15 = 3.64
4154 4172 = 3.31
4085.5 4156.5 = 3.3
